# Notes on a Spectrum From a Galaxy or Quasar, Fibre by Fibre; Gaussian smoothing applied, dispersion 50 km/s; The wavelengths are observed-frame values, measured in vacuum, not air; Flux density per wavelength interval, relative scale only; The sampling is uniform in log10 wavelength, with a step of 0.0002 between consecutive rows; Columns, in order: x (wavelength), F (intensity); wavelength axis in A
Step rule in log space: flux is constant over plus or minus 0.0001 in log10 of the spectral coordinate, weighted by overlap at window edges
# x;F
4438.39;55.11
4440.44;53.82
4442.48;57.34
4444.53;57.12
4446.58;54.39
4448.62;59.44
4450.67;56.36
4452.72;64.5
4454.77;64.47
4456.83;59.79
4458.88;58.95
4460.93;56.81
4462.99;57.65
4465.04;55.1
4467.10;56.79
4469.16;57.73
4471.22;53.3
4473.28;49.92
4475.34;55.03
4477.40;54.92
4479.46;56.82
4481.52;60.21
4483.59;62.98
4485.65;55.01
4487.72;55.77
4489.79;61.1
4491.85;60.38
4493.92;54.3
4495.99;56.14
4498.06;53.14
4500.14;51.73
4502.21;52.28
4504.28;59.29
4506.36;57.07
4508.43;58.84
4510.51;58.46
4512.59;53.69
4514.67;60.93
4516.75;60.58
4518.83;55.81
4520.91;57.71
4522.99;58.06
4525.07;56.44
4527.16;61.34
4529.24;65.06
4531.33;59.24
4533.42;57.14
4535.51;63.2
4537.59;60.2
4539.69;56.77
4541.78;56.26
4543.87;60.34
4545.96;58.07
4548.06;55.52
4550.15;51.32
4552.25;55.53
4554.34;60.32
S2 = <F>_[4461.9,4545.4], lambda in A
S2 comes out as 57.4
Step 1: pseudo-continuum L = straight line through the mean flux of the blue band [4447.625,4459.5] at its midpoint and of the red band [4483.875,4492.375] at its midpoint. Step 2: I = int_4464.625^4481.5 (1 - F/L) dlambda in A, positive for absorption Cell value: 1.17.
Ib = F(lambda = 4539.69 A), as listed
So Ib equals 56.77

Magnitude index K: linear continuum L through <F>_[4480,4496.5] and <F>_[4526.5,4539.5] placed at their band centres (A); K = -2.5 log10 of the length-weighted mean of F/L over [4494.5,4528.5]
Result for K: 0.05 mag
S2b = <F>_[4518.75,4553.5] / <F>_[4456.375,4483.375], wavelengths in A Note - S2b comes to 1.03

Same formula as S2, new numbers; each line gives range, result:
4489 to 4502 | 55.8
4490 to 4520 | 56.7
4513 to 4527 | 58.2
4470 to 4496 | 56.6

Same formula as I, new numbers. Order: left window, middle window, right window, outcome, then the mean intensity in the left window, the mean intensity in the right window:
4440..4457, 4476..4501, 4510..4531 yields 0.8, 58.7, 58.8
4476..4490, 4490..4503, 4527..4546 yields 0.7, 57.9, 59.8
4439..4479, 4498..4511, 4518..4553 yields 0.4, 57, 58.2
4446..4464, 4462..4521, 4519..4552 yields 2.2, 59.3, 58.3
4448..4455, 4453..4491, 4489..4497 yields 1.2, 60.9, 57.9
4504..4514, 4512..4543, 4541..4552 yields -1.1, 57.4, 56.2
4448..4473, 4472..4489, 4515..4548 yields 0.6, 58.1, 59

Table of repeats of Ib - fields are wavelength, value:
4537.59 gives 60.2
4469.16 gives 57.73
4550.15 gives 51.32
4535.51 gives 63.2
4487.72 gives 55.77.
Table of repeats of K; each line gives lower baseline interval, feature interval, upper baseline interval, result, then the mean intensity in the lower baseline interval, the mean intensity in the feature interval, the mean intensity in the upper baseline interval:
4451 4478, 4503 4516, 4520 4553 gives 0.00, 57.3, 58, 58.3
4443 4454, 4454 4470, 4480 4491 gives 0.01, 58.5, 58.3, 59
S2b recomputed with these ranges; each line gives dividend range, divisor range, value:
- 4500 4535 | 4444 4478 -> 1.02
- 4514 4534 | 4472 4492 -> 1.04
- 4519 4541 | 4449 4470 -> 1.01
